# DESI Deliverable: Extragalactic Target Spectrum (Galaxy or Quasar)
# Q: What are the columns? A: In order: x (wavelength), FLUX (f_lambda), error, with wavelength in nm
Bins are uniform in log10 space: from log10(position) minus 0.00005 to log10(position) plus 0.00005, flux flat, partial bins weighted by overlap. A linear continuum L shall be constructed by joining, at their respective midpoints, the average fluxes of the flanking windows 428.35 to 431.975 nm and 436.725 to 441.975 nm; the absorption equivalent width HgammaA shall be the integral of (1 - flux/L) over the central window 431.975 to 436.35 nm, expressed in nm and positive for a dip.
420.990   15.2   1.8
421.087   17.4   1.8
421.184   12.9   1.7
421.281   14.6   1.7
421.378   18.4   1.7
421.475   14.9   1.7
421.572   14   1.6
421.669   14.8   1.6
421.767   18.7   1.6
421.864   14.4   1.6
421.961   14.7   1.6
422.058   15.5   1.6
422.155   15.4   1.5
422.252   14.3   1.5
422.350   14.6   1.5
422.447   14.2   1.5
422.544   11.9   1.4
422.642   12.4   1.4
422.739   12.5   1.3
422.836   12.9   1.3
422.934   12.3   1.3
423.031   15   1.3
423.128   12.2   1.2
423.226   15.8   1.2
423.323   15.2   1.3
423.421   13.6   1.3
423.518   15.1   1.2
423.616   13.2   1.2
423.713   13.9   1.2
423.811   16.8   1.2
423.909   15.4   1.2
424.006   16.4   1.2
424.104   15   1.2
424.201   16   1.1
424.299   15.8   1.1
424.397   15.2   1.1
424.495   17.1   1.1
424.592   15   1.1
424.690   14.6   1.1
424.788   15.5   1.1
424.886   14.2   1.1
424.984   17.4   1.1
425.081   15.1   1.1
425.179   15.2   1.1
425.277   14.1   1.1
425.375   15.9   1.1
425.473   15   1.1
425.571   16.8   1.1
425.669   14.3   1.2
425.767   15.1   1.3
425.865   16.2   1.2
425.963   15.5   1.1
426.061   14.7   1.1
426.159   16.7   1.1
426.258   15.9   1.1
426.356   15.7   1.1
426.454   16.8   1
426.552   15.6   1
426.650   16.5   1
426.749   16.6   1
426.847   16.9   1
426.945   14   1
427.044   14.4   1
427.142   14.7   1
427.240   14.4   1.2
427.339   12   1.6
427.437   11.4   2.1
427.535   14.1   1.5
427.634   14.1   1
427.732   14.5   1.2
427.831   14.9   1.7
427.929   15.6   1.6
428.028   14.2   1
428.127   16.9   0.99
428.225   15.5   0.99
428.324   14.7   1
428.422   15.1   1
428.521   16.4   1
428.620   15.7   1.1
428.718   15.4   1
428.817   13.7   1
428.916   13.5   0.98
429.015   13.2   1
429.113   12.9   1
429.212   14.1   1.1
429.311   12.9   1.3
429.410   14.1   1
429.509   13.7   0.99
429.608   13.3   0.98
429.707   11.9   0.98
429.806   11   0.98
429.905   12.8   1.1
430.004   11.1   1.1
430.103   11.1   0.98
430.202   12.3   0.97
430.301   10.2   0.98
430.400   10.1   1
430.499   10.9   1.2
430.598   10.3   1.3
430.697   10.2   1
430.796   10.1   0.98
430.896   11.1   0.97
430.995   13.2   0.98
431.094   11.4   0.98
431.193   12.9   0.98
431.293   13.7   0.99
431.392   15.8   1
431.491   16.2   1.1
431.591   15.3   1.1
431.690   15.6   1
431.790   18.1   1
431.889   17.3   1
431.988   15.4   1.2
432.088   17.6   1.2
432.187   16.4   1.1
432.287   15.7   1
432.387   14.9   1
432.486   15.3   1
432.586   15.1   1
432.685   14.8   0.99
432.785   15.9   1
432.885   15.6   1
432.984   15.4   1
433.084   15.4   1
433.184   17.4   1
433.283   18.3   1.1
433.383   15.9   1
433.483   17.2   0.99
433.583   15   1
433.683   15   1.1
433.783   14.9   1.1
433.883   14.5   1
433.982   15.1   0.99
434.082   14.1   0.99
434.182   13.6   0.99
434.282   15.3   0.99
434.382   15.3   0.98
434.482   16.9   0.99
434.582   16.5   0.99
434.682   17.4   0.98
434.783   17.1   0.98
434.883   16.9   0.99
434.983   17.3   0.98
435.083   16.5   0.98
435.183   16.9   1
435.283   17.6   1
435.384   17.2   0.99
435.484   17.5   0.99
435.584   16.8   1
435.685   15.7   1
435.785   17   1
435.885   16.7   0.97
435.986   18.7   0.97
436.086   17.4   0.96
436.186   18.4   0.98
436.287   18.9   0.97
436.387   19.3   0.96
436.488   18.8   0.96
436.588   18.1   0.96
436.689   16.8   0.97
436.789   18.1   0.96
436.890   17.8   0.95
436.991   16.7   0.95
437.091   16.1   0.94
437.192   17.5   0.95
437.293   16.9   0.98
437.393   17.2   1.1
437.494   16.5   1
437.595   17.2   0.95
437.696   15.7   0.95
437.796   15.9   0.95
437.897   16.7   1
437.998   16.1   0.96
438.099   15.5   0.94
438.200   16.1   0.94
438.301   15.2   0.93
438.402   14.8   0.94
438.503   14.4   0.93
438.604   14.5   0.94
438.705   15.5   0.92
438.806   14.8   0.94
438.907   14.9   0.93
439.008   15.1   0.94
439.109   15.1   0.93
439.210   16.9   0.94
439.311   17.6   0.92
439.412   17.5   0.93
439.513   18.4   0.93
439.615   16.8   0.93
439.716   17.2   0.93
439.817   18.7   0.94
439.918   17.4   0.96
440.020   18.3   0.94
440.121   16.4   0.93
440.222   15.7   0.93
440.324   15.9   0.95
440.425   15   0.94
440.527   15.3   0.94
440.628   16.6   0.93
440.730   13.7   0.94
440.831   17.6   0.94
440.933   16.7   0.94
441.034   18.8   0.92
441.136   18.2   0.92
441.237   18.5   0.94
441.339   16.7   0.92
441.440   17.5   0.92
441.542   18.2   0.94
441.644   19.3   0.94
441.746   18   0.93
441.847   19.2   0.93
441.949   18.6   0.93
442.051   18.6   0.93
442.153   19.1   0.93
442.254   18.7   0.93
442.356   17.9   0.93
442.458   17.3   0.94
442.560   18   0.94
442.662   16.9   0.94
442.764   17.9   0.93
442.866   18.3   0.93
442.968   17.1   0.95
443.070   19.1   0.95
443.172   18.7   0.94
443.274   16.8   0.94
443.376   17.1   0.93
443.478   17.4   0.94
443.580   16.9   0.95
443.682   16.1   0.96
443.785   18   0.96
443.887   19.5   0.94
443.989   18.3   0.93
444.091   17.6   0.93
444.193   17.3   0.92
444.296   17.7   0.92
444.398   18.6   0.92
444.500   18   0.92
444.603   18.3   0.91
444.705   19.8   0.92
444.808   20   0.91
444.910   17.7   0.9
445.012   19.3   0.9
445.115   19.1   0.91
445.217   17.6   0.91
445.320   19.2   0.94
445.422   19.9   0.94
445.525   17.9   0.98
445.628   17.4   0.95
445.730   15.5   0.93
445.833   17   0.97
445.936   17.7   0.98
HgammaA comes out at -0.45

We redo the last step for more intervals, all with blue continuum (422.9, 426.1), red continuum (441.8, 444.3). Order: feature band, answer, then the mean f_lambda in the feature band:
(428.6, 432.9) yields 0.650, 13.7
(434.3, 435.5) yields -0.012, 16.9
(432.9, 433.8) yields 0.021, 16.1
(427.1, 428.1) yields 0.099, 14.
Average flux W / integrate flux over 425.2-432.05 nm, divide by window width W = 14.1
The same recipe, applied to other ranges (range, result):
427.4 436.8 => 15.1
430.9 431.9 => 14.7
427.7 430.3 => 13.8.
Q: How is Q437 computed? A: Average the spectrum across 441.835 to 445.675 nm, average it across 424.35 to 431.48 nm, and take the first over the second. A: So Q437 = 1.3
